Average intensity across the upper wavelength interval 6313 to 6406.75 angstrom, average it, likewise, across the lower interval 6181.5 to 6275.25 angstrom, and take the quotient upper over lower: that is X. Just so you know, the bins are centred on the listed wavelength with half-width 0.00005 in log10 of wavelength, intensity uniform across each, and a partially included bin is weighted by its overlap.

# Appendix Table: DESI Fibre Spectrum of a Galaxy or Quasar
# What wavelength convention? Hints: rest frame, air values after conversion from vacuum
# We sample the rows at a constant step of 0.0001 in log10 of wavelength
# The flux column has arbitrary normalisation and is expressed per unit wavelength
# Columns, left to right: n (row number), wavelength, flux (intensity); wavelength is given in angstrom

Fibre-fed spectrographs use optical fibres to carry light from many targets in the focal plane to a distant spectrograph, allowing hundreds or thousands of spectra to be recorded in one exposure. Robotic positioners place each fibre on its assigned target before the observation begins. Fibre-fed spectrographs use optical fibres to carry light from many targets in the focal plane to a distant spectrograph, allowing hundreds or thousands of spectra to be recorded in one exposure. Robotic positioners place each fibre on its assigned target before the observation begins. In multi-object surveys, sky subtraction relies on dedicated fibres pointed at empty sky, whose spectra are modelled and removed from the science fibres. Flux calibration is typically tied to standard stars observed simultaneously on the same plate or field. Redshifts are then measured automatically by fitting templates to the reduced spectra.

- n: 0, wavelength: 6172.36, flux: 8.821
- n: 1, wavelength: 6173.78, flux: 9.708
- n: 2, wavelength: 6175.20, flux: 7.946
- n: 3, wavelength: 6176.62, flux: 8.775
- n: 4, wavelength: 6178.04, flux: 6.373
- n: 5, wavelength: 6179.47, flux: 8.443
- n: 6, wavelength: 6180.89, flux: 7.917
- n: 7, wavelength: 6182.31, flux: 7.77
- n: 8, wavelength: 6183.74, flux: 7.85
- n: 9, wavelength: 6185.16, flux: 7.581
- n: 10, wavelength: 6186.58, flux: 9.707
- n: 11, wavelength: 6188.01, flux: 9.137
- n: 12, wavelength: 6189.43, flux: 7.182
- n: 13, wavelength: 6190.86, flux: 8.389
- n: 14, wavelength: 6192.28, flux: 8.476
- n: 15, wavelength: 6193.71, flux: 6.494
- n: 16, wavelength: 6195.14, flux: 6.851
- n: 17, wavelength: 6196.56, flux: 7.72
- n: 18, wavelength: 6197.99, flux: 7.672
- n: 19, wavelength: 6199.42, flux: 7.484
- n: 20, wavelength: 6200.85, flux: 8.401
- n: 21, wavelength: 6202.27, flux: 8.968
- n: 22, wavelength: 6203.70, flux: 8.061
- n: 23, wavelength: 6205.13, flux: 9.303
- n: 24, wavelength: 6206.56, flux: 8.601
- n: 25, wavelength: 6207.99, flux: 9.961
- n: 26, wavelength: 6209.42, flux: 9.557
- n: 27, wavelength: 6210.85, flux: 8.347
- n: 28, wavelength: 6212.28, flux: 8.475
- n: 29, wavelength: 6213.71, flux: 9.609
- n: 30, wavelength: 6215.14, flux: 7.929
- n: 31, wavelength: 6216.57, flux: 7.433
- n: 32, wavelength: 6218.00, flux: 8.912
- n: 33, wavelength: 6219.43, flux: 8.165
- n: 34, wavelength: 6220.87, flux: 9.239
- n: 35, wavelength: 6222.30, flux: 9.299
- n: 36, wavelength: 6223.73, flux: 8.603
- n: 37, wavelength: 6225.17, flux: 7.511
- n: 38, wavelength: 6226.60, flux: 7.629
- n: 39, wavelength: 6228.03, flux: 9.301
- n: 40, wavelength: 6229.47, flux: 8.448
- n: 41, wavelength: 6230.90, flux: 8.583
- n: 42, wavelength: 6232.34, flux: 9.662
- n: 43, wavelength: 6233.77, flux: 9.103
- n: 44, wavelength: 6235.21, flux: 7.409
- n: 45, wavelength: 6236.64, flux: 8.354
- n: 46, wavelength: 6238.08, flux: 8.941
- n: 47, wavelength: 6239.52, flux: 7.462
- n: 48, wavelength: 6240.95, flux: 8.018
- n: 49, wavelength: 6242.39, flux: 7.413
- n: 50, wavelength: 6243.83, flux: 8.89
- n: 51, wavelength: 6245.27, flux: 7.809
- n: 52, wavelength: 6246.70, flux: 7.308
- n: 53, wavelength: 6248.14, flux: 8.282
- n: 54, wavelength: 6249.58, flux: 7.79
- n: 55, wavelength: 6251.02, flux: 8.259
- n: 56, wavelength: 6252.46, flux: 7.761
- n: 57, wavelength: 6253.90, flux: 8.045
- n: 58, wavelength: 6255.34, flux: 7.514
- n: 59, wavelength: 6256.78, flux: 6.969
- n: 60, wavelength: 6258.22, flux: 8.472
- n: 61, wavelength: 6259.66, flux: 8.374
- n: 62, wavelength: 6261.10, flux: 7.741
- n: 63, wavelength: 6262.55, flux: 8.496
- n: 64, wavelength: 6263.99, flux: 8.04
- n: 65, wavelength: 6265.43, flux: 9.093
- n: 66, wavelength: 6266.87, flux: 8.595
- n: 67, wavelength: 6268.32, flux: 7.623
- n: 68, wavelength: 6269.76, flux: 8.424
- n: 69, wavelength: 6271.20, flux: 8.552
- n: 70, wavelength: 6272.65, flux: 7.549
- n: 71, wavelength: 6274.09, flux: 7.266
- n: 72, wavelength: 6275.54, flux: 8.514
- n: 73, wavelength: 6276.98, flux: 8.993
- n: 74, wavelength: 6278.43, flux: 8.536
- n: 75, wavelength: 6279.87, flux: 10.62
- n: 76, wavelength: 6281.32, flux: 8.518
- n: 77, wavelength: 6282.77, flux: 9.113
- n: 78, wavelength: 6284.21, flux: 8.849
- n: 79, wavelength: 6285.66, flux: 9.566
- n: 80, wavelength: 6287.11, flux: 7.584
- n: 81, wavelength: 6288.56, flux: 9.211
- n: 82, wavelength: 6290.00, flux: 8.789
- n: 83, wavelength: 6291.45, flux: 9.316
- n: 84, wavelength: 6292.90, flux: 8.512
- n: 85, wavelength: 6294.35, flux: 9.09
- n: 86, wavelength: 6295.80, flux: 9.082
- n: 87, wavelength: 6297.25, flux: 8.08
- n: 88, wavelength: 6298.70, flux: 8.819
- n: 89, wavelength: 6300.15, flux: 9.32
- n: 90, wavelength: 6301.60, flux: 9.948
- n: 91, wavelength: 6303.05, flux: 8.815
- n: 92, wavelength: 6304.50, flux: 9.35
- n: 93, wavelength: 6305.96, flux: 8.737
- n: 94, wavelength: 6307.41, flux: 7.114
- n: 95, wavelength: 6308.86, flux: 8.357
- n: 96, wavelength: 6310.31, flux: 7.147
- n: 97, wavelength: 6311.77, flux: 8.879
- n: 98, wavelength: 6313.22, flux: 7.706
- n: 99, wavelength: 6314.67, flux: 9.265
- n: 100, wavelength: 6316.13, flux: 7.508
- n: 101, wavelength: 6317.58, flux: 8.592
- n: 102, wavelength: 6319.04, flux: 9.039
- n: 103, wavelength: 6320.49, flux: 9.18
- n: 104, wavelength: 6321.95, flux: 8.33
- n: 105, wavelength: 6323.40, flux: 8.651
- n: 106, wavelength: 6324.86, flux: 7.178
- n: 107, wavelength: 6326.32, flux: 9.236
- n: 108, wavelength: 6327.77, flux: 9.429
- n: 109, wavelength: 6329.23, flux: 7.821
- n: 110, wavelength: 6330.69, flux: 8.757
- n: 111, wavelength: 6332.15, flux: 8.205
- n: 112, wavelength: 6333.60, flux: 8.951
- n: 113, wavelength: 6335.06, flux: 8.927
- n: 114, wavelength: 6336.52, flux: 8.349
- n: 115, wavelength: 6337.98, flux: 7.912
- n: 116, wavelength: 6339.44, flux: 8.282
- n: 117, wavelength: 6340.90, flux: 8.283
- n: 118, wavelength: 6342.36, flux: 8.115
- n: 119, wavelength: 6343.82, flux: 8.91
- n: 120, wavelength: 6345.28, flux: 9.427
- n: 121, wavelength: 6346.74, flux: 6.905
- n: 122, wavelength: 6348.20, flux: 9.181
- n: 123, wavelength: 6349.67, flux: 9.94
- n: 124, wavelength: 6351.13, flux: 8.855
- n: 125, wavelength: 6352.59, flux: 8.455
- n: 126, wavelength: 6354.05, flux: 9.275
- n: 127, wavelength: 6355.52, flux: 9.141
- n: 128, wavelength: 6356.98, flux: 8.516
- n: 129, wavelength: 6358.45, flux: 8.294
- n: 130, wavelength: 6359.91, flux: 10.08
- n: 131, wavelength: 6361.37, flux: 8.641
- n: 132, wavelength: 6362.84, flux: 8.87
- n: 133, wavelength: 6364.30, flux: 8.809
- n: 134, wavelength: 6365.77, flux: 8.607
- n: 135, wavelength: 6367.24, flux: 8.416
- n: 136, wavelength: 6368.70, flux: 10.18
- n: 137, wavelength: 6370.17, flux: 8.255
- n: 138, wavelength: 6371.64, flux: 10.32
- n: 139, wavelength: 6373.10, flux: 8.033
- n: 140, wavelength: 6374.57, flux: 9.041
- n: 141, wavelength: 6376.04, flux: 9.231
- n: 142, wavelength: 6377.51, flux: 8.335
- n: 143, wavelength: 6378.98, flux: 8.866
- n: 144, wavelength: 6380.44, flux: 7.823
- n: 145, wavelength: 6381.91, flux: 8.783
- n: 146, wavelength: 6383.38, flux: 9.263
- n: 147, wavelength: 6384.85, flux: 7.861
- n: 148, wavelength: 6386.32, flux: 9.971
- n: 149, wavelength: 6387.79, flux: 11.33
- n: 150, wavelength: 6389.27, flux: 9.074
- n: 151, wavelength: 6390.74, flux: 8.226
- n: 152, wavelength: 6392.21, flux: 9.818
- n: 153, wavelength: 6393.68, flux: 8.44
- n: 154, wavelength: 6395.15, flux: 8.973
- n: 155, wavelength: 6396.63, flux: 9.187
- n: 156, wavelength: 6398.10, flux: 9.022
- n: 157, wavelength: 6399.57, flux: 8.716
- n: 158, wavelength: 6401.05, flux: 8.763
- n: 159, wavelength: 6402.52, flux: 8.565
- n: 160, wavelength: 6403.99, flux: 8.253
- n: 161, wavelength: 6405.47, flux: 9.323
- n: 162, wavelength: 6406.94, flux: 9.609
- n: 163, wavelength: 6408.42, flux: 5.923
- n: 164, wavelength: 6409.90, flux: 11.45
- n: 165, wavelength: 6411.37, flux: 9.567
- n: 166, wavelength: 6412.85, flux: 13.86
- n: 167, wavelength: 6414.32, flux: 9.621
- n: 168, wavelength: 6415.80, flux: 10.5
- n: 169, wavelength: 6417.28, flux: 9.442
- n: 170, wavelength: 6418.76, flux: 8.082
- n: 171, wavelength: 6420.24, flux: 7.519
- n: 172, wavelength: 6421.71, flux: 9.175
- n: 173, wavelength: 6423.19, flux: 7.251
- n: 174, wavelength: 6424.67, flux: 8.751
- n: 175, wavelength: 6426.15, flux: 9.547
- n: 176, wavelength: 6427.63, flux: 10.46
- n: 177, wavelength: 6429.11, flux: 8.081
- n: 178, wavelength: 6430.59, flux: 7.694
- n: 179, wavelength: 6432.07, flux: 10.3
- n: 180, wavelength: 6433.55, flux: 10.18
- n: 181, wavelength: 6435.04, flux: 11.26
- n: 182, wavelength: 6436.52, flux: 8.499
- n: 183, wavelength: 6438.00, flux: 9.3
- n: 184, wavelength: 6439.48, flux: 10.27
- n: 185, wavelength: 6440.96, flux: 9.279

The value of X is 1.07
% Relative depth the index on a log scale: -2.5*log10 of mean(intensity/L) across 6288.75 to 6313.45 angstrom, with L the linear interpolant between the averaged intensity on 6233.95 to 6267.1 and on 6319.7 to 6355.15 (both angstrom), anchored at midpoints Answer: -0.04 mag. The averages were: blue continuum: 8.05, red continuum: 8.61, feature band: 8.68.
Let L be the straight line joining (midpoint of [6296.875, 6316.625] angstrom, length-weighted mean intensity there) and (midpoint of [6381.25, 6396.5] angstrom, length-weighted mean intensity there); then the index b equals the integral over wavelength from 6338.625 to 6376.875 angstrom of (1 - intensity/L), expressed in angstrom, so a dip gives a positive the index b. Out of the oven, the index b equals 0.3 angstrom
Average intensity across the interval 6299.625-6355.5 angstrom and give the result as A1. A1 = 8.59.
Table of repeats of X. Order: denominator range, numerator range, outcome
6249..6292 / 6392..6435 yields 1.09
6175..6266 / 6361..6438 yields 1.11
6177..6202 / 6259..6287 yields 1.08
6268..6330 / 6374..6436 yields 1.06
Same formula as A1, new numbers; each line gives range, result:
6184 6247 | 8.35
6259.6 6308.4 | 8.66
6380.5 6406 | 9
